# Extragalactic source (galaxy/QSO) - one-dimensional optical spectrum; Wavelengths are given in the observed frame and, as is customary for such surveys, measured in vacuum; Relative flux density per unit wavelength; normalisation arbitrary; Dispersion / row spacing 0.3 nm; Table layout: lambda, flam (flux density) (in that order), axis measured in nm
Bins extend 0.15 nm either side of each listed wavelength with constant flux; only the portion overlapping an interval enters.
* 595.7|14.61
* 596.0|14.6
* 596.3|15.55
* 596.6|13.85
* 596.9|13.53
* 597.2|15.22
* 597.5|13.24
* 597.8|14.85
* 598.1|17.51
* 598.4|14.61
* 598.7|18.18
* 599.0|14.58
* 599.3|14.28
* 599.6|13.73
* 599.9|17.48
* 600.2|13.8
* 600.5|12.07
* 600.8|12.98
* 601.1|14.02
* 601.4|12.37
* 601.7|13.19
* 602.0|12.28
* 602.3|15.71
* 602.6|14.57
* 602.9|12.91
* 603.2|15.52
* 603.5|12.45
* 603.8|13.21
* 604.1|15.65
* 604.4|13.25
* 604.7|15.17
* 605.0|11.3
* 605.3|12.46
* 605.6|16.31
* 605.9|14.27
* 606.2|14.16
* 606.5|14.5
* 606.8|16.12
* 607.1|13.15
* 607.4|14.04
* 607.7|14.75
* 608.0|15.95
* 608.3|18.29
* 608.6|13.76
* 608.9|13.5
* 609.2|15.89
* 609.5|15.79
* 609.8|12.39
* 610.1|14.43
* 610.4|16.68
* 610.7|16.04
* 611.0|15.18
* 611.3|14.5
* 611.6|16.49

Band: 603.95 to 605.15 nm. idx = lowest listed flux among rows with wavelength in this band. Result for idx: 11.3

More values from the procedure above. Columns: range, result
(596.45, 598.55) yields 13.24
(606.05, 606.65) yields 14.16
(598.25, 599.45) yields 14.28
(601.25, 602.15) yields 12.28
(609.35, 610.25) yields 12.39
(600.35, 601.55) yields 12.07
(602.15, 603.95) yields 12.45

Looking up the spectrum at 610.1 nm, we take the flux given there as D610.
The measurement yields 14.43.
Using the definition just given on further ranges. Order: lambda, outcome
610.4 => 16.68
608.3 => 18.29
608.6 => 13.76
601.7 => 13.19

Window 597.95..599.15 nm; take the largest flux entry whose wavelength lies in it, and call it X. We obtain 18.18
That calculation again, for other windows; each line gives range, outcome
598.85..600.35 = 17.48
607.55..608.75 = 18.29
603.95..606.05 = 16.31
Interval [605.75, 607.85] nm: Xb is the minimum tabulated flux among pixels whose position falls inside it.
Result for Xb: 13.15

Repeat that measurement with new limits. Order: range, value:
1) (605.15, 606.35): 12.46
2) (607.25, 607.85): 14.04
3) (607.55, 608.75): 13.76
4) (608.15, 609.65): 13.5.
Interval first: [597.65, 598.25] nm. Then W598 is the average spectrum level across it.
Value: 16.2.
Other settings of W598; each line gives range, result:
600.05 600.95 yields 13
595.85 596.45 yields 15.1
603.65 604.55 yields 14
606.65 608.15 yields 14.8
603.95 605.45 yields 13.6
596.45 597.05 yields 13.7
